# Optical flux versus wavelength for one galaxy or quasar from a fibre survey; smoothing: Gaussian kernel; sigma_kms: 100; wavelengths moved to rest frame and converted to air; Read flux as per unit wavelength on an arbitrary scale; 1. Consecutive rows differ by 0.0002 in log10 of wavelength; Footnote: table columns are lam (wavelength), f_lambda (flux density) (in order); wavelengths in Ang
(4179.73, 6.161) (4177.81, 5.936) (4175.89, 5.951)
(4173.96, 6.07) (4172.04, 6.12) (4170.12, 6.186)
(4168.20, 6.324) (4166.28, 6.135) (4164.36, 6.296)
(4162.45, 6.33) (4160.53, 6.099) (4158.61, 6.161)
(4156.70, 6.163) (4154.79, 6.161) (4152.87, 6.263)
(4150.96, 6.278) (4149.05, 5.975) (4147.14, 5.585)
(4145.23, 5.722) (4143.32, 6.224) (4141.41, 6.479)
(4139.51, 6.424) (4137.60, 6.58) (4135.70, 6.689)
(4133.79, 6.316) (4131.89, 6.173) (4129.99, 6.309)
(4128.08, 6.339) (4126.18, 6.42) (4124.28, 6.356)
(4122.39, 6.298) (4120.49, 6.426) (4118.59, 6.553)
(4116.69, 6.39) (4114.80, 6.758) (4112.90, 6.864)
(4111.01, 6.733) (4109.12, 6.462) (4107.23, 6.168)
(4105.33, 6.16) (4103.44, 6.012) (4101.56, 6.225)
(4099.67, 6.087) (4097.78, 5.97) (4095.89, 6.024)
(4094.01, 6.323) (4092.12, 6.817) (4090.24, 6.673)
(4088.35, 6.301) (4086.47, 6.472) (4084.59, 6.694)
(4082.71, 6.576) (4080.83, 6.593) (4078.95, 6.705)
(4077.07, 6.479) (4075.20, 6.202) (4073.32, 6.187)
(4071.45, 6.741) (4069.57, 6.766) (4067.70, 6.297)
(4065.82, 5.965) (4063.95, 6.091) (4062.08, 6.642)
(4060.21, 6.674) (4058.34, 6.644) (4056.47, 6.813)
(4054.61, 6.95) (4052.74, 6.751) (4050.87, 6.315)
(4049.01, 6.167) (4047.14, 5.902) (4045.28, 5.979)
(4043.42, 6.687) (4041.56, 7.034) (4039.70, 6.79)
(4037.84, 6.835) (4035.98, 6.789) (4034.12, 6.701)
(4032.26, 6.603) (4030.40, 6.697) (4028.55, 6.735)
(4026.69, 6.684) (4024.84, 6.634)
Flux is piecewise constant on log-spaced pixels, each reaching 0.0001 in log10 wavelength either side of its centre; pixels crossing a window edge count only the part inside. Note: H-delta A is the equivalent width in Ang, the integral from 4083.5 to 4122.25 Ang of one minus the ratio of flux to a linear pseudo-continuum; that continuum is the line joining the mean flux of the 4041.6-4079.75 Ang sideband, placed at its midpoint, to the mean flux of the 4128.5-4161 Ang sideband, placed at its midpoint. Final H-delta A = -0.4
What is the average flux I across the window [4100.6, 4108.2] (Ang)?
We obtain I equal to 6.14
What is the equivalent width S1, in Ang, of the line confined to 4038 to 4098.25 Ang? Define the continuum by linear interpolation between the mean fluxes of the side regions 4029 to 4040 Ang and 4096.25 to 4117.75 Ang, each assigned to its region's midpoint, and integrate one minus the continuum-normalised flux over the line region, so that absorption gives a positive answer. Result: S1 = 0.6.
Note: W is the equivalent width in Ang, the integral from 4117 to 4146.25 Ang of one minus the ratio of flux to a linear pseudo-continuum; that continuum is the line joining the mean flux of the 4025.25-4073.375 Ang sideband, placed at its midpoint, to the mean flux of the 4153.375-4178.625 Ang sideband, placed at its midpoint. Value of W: -0.4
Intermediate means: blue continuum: 6.56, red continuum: 6.15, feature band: 6.35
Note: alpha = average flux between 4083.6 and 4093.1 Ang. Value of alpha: 6.59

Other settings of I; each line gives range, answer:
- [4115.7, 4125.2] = 6.41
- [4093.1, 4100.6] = 6.1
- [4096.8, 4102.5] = 6.09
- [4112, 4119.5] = 6.64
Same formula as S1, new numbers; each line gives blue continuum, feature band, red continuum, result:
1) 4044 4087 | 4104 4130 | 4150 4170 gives -0.5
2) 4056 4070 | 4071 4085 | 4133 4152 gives -0.2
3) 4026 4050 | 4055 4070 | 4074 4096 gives 0.1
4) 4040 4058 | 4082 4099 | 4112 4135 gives 0.1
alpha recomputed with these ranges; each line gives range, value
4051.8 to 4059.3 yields 6.79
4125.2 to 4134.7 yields 6.31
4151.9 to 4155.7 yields 6.2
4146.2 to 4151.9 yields 5.95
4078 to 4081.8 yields 6.64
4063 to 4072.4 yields 6.37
